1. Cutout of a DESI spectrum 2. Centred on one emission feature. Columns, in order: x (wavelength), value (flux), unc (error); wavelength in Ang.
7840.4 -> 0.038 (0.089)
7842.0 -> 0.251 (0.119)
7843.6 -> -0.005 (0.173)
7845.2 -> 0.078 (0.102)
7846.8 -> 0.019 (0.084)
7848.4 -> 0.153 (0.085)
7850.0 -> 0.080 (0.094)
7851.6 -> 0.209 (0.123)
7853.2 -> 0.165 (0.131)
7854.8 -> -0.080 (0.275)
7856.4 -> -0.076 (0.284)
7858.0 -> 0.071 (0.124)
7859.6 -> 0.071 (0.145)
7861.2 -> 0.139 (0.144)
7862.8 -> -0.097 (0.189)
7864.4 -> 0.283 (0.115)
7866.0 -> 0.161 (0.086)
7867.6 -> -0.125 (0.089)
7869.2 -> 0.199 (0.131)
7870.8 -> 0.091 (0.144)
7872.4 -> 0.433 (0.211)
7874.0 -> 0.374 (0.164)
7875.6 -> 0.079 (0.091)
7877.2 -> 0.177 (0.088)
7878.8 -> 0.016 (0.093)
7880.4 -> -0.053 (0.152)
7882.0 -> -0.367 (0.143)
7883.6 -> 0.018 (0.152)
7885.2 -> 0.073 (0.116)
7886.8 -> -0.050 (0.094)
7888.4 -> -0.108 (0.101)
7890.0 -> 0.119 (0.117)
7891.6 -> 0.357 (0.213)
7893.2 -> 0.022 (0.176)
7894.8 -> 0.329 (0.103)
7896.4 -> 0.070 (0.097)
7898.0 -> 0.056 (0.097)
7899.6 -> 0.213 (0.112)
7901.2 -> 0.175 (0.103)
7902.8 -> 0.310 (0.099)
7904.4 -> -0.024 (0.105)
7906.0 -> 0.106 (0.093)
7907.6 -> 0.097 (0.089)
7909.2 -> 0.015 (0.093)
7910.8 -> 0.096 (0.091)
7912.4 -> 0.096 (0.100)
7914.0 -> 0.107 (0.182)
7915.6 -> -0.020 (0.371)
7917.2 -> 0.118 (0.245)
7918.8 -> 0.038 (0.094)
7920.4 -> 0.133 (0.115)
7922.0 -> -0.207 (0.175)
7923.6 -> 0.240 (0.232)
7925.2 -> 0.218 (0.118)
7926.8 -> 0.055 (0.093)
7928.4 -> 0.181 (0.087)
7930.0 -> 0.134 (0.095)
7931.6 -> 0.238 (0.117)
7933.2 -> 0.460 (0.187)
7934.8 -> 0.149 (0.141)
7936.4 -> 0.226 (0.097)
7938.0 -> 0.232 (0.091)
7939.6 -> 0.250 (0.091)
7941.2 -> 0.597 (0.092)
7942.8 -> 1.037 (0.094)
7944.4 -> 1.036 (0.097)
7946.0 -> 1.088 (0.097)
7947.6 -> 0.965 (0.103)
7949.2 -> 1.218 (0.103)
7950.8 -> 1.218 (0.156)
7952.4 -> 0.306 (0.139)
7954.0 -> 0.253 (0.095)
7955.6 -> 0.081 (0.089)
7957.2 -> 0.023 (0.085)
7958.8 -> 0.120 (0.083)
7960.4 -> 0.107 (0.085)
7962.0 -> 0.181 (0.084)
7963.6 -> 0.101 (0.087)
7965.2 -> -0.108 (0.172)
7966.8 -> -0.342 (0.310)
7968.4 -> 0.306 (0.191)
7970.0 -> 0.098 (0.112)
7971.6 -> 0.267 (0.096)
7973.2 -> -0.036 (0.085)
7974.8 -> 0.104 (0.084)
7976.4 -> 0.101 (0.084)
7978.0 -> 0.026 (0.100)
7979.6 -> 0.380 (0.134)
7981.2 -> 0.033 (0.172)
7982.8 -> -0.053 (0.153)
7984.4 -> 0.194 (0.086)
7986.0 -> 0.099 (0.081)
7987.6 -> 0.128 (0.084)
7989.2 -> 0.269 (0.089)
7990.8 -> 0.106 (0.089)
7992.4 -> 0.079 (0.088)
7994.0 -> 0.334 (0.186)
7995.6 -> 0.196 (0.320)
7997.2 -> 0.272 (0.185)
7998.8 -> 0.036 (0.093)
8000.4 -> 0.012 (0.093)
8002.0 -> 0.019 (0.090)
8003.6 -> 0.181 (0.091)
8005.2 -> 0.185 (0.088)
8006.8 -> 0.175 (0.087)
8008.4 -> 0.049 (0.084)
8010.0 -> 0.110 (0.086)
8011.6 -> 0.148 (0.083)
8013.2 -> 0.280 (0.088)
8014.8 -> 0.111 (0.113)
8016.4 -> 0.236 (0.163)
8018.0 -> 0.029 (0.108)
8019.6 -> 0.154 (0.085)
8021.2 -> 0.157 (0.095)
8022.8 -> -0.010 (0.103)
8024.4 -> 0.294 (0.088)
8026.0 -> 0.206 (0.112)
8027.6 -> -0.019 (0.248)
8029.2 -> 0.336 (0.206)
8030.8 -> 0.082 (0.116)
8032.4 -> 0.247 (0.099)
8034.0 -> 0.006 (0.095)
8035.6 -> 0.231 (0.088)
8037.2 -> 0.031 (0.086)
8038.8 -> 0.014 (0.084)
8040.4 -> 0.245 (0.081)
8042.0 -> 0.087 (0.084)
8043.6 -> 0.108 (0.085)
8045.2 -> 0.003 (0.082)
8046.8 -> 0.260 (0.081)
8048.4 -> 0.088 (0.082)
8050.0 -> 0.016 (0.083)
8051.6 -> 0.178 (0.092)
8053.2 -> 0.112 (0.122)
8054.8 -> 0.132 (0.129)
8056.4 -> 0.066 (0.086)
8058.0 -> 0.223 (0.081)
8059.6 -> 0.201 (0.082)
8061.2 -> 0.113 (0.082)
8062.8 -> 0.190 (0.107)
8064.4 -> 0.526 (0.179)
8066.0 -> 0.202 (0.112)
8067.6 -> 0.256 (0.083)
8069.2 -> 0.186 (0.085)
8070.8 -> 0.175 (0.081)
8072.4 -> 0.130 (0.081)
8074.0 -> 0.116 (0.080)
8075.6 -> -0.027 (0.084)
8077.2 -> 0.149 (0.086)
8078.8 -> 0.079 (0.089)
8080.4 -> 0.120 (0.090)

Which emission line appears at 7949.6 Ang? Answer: [O II] 3727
